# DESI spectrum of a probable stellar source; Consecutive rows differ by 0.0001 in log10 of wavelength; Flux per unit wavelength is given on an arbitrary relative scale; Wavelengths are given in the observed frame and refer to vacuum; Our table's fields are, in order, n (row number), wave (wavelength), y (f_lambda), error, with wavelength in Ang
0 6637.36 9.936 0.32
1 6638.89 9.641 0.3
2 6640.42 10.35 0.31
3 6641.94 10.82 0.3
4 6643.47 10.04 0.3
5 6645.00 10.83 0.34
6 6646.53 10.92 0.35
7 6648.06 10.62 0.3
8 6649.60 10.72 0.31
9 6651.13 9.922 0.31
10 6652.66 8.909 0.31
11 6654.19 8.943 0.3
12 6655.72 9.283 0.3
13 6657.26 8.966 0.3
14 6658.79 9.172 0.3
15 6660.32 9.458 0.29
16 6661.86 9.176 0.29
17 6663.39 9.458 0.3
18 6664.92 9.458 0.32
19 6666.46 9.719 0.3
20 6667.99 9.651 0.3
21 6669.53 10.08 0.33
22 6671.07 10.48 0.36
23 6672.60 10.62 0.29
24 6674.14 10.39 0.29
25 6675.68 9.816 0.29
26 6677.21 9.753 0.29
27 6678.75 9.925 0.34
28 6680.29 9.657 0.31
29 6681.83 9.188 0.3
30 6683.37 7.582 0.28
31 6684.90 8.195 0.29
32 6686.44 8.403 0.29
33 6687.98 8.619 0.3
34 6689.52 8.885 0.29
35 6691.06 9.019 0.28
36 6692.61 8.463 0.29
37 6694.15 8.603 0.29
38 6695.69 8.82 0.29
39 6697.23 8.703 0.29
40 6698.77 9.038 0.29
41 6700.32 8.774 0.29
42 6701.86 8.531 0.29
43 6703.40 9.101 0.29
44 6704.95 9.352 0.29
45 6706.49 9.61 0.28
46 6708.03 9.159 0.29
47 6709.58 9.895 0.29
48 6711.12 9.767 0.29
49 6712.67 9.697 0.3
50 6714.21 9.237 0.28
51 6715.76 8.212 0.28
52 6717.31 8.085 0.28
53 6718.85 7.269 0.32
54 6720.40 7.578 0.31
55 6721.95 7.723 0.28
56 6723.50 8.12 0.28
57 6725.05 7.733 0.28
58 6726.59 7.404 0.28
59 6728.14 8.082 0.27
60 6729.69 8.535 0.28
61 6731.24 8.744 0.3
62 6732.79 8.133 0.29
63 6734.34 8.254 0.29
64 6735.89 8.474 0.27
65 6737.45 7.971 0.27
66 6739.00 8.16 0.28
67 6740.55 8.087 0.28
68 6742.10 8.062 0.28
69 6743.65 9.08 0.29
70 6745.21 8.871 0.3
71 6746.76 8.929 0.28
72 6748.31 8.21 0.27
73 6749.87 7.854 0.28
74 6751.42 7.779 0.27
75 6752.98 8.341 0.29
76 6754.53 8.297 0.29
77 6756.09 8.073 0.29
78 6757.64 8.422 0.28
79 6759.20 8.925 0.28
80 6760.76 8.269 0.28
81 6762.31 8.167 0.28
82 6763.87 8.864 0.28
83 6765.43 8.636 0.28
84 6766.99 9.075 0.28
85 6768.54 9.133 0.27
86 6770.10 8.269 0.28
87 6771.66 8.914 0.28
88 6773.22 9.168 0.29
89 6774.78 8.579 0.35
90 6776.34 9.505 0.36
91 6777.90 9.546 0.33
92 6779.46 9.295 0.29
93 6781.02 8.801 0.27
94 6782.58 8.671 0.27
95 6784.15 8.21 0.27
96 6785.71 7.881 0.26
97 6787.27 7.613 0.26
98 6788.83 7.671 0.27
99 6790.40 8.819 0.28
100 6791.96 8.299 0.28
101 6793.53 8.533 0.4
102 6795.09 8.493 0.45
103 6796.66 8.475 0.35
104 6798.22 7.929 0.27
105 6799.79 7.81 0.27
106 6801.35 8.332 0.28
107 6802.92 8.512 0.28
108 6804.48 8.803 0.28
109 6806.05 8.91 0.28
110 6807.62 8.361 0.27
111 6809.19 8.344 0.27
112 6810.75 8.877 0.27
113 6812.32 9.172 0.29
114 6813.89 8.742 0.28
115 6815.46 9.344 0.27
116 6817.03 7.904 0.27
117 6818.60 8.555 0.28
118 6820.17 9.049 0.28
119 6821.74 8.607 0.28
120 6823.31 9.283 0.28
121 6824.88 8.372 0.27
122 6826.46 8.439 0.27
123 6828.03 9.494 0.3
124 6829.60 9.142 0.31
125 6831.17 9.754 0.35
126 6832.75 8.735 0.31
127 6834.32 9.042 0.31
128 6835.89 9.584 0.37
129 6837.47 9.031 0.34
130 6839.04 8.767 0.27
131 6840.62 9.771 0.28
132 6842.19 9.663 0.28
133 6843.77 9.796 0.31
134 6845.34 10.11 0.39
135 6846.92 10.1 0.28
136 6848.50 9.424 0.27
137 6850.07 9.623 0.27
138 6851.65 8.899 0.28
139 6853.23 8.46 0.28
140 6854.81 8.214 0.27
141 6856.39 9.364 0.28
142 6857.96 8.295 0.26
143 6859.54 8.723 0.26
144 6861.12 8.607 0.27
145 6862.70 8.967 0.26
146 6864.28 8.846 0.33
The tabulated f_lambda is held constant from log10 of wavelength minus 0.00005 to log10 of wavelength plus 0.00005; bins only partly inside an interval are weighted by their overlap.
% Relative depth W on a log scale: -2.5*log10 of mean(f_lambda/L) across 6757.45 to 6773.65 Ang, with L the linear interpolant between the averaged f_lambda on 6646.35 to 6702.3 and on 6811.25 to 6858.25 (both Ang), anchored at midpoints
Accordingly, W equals 0.06 mag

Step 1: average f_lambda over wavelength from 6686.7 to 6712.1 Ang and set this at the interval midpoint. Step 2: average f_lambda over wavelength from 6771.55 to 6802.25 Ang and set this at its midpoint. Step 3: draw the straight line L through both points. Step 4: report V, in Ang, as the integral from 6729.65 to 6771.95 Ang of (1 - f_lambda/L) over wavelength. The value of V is 1.4 Ang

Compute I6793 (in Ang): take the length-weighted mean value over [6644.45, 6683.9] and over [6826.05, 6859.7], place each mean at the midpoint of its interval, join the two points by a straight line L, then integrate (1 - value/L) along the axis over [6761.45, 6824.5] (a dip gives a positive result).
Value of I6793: 4.9 Ang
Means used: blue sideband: 9.72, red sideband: 9.22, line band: 8.63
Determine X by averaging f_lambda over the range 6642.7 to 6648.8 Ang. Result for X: 10.6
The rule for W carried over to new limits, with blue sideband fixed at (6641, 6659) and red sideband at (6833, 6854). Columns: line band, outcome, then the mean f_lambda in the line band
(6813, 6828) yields 0.09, 8.74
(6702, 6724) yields 0.12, 8.77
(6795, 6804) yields 0.15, 8.26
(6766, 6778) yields 0.07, 8.99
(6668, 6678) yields -0.03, 10.1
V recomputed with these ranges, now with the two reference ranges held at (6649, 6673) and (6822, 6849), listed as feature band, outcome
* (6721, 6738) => 2.5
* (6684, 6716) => 1.9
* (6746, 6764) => 2.1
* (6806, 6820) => 1.0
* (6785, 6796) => 1.4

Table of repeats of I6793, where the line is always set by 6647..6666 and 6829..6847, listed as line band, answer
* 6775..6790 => 1.40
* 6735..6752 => 2.08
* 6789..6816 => 2.59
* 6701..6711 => 0.21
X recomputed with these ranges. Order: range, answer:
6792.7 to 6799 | 8.36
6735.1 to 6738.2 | 8.2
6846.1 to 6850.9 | 9.71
